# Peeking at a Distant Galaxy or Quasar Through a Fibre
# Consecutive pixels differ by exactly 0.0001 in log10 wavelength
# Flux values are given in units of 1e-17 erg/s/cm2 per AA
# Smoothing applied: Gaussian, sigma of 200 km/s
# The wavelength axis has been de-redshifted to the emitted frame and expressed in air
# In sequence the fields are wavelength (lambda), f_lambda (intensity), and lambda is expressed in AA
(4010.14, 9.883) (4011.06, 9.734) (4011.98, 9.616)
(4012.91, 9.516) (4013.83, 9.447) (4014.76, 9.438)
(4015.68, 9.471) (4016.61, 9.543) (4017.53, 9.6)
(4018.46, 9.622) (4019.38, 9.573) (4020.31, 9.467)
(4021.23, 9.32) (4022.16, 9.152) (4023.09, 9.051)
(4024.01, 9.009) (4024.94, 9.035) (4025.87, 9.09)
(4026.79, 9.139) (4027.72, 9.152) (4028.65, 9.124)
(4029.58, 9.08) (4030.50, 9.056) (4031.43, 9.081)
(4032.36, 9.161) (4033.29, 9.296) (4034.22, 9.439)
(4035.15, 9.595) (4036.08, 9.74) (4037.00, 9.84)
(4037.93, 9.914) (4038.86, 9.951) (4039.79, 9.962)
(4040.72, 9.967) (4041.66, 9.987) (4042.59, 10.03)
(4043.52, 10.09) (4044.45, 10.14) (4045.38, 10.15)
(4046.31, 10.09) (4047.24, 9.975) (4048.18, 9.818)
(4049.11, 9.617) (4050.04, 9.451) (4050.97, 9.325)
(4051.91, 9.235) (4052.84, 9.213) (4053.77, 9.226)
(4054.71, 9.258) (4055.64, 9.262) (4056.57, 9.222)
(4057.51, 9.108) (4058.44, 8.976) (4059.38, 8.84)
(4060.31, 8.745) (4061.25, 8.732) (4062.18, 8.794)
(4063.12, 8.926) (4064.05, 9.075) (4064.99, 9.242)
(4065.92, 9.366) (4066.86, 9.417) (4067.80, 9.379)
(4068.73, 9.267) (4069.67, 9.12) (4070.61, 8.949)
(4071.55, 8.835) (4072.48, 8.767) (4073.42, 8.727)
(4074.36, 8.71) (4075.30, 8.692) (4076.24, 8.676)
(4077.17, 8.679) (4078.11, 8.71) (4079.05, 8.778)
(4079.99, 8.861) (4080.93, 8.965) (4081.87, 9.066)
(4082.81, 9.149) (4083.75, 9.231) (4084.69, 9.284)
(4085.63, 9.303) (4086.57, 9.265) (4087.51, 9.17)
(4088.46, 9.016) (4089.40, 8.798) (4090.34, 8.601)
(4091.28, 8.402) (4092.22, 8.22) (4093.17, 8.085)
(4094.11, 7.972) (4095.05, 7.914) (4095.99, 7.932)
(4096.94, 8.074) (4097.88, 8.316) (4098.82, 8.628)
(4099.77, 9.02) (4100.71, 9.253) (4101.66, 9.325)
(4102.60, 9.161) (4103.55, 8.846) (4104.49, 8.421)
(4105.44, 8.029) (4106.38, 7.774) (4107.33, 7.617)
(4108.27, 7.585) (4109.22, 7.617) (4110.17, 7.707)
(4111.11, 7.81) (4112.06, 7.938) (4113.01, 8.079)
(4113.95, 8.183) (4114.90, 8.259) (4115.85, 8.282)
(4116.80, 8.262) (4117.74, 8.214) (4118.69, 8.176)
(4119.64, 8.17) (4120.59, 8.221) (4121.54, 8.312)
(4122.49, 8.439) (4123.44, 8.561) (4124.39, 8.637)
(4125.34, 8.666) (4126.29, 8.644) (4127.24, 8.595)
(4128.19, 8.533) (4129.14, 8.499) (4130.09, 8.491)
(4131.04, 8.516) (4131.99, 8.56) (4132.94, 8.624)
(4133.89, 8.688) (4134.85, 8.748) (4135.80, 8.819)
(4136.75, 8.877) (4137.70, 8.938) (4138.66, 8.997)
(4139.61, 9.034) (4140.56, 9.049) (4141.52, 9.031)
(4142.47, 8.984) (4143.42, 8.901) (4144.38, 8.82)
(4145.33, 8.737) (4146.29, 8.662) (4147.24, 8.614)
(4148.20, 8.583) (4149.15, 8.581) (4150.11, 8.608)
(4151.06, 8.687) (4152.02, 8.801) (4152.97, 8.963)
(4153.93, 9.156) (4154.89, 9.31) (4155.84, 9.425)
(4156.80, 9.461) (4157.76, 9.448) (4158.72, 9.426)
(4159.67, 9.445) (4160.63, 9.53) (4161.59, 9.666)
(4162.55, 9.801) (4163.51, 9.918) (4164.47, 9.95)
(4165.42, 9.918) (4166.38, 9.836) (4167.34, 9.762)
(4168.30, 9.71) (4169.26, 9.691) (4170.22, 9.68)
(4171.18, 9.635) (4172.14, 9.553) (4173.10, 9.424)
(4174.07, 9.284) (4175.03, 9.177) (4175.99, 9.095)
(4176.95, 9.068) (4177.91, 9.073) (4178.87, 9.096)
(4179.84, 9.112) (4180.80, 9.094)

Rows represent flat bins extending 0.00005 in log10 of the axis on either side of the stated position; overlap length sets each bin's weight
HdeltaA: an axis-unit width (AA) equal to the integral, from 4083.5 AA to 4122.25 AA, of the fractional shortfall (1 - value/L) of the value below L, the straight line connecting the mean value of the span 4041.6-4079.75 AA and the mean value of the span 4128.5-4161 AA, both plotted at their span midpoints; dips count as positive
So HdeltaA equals 2.9 AA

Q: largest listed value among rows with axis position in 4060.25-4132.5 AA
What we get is 9.417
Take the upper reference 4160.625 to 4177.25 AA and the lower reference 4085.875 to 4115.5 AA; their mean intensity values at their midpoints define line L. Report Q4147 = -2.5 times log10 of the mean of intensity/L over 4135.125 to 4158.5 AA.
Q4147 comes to 0.03 mag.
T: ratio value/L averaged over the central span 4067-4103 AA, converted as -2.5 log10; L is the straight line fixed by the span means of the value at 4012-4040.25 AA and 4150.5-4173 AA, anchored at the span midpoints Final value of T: 0.08 mag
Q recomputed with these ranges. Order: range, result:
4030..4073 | 10.15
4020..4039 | 9.951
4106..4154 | 9.156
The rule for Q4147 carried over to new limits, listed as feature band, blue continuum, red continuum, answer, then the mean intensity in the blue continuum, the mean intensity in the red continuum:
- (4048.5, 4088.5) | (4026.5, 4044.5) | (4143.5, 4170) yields 0.05 mag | 9.58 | 9.28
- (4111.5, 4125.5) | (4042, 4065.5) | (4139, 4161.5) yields 0.11 mag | 9.39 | 9.02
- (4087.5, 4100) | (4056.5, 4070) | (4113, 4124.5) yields 0.03 mag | 9.07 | 8.29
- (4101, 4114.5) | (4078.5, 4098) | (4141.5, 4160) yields 0.08 mag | 8.69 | 8.98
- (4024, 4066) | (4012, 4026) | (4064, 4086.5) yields -0.02 mag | 9.36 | 9.01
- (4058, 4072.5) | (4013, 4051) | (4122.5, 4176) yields 0.04 mag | 9.54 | 9.08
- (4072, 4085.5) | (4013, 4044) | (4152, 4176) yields 0.07 mag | 9.47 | 9.52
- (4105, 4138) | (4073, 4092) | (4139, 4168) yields 0.09 mag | 8.9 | 9.21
